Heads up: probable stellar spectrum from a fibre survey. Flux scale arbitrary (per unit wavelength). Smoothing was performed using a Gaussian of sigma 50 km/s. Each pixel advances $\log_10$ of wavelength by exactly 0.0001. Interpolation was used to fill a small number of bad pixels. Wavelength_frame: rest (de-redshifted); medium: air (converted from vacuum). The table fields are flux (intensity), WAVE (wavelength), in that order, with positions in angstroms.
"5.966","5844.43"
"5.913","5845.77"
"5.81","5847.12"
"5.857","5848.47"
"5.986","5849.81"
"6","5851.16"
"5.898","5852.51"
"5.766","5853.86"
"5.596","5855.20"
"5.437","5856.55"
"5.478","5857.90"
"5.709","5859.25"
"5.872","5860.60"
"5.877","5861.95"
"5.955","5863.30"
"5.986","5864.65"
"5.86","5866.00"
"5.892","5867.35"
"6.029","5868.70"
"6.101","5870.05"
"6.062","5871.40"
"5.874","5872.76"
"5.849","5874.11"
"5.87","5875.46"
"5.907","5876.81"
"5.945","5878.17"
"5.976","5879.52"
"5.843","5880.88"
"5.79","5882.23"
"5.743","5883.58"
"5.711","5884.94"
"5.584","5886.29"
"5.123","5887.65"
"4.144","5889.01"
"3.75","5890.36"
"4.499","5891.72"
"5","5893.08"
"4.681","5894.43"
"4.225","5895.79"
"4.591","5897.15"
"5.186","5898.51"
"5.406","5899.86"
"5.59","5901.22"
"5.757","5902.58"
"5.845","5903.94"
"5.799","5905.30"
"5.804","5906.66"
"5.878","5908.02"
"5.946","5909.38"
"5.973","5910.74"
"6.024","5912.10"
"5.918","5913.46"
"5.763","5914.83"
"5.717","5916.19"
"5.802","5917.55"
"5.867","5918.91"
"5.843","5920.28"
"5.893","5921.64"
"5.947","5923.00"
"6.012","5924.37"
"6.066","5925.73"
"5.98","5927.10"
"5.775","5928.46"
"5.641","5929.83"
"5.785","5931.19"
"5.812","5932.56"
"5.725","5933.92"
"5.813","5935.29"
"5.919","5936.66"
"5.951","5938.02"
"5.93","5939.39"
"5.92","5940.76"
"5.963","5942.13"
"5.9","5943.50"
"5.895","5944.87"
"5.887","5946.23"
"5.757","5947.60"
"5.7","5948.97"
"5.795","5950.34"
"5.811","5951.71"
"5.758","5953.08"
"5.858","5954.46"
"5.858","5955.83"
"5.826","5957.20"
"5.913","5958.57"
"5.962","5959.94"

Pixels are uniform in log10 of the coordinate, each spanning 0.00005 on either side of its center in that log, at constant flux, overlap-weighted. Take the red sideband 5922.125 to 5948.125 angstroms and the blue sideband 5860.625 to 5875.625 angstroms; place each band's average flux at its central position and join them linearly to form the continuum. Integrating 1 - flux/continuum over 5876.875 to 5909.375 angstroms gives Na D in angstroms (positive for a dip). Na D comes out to 3.3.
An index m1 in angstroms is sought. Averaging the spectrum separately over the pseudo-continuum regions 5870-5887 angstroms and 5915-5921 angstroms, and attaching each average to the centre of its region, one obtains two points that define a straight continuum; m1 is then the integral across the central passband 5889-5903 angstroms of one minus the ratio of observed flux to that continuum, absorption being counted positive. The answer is 2.4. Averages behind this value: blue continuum 5.85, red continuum 5.81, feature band 4.82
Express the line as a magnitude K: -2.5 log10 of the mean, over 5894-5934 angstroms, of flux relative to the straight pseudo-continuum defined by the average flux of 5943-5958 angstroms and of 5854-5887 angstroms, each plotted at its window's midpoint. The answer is 0.03 mag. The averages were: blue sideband 5.83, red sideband 5.82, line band 5.68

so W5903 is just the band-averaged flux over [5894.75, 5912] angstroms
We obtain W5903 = 5.5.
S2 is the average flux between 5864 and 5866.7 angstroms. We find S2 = 5.93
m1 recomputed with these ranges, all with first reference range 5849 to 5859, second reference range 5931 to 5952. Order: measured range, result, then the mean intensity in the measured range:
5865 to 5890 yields 0.23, 5.72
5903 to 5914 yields -0.16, 5.9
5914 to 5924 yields -0.03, 5.84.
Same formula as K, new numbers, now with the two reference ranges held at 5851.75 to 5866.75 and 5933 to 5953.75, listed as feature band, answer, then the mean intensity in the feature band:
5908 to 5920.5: -0.01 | 5.87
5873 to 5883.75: -0.02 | 5.88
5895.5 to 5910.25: 0.06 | 5.5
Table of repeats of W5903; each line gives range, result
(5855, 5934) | 5.64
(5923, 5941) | 5.87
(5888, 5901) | 4.66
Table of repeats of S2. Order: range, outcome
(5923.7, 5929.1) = 5.96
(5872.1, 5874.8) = 5.87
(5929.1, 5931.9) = 5.71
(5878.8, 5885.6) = 5.81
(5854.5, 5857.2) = 5.53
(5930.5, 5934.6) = 5.78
